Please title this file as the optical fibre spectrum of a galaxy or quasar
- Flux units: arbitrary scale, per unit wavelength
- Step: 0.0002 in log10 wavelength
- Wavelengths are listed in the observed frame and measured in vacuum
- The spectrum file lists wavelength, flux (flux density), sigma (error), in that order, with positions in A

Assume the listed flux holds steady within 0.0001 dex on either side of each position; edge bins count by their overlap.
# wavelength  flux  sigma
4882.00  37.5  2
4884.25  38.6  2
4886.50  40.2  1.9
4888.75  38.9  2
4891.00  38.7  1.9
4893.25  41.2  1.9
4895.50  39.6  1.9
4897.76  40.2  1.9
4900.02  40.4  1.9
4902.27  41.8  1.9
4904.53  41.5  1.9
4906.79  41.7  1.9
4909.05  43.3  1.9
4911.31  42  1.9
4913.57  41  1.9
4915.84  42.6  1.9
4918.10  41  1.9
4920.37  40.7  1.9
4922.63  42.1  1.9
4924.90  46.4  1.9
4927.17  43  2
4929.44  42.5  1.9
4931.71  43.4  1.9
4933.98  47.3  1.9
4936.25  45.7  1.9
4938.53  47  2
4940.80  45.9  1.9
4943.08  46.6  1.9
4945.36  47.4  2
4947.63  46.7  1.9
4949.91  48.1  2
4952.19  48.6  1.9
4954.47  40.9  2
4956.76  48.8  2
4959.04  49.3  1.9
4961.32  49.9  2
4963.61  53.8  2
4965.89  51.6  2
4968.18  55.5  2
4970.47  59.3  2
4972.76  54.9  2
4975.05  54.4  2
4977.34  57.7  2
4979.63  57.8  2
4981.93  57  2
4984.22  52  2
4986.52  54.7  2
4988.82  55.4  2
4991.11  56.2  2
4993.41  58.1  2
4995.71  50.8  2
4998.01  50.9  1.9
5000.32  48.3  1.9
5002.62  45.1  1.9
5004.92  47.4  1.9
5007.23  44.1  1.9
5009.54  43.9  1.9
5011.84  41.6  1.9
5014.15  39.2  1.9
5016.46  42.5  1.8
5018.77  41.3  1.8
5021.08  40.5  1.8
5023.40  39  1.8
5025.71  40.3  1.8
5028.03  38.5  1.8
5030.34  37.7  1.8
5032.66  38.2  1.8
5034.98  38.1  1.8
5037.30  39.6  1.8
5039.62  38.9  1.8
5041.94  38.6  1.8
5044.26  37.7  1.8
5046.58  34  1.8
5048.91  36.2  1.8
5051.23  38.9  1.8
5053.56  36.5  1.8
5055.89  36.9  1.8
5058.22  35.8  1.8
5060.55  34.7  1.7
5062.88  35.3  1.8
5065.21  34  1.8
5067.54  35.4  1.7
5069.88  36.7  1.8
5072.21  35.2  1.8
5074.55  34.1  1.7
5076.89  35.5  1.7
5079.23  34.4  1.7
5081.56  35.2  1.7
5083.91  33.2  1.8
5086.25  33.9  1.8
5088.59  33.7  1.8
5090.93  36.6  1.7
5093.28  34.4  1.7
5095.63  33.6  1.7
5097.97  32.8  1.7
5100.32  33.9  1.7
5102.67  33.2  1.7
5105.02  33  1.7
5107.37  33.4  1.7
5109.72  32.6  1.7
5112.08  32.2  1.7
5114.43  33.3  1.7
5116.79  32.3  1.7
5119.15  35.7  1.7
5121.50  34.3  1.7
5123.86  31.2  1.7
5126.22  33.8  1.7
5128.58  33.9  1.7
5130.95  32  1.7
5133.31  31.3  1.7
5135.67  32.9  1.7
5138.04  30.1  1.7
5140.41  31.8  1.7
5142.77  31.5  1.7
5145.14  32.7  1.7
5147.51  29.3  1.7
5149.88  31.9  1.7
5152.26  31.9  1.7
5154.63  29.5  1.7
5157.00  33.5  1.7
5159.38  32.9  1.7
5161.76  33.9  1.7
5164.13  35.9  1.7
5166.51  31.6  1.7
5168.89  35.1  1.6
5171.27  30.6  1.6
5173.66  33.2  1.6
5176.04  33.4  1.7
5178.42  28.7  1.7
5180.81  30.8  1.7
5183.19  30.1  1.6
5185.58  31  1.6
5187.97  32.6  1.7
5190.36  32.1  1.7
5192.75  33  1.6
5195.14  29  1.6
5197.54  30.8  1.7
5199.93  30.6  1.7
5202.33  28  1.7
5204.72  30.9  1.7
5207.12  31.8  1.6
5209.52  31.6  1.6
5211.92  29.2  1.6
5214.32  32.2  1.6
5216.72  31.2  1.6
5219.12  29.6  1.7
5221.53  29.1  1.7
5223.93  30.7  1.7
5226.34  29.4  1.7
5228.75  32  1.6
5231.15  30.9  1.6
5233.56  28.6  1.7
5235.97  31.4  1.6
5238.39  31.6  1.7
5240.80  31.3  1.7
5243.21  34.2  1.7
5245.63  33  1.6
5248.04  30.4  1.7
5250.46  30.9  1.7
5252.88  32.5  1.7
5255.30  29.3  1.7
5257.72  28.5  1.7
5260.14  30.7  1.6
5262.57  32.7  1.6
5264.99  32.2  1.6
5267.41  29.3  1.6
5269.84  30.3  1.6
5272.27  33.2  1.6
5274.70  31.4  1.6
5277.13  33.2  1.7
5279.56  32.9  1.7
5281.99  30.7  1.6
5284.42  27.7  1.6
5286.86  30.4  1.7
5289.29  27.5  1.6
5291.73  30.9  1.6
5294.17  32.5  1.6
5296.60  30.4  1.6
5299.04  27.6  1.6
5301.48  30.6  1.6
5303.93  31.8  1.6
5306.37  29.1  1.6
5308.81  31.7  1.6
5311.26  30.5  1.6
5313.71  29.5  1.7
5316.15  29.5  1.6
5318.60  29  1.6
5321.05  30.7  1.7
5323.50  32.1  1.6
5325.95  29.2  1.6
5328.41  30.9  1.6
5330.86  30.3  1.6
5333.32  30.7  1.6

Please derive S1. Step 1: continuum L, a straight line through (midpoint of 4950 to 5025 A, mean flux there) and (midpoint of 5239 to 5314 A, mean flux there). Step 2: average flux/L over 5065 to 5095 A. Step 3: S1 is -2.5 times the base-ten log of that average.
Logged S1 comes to 0.25 mag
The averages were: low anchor 49.6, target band 34.8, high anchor 30.9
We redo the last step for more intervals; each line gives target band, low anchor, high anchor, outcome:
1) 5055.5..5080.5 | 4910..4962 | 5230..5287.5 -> 0.120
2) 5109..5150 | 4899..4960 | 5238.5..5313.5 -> 0.132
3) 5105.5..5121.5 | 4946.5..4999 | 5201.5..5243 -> 0.206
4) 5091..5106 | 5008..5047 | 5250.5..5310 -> 0.103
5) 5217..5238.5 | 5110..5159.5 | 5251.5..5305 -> 0.033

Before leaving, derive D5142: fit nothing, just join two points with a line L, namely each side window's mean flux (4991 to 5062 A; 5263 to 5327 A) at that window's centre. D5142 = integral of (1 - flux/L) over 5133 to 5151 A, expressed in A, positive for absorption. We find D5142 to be 2.58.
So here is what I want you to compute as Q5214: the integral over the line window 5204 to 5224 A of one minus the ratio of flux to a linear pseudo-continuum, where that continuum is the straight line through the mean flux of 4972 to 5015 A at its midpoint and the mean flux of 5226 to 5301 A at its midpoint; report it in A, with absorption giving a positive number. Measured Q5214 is 2.3 A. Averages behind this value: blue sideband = 51.1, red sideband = 30.9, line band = 30.7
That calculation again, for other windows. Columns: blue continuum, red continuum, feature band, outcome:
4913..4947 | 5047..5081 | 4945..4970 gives -4.13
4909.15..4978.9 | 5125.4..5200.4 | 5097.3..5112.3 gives 1.24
